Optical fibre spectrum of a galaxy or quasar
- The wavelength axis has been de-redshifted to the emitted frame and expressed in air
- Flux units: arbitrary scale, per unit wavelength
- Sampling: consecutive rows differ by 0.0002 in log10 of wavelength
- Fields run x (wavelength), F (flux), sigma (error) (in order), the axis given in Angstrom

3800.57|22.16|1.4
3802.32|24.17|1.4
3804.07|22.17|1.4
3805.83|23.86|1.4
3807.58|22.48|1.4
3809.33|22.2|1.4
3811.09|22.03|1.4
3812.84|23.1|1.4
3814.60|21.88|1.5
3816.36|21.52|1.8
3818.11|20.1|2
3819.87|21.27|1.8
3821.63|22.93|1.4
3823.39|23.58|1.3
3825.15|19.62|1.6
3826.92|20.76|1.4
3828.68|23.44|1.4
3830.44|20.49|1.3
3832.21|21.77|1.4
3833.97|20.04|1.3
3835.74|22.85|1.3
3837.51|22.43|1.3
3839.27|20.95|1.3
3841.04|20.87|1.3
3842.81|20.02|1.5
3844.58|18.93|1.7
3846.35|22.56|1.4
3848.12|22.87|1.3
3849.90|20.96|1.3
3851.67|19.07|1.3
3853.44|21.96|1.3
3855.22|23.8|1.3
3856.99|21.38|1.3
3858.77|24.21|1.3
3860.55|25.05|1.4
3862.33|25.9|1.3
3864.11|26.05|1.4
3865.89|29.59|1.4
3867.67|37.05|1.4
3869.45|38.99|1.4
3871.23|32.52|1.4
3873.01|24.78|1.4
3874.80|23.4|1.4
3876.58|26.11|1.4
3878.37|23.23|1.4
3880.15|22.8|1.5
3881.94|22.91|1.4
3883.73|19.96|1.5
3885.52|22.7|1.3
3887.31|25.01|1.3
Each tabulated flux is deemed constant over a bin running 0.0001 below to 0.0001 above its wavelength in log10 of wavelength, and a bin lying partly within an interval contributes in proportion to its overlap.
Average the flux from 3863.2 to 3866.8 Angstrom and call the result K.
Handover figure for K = 27.9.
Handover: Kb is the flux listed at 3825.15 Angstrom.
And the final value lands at 19.62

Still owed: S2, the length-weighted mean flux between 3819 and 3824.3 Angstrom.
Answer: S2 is 22.6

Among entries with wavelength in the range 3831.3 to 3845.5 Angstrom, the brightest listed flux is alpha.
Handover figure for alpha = 22.85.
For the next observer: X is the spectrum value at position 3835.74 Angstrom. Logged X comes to 22.85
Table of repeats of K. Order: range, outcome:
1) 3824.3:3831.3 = 21.1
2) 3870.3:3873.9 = 28.8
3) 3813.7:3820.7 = 21.2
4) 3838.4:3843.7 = 20.6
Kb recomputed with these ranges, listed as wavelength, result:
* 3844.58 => 18.93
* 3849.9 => 20.96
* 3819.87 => 21.27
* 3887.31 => 25.01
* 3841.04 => 20.87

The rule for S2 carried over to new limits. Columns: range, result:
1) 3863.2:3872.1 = 32.8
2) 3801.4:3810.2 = 23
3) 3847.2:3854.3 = 21.2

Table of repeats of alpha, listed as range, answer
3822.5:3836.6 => 23.58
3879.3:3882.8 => 22.91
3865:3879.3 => 38.99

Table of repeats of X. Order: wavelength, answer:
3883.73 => 19.96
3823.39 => 23.58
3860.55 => 25.05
